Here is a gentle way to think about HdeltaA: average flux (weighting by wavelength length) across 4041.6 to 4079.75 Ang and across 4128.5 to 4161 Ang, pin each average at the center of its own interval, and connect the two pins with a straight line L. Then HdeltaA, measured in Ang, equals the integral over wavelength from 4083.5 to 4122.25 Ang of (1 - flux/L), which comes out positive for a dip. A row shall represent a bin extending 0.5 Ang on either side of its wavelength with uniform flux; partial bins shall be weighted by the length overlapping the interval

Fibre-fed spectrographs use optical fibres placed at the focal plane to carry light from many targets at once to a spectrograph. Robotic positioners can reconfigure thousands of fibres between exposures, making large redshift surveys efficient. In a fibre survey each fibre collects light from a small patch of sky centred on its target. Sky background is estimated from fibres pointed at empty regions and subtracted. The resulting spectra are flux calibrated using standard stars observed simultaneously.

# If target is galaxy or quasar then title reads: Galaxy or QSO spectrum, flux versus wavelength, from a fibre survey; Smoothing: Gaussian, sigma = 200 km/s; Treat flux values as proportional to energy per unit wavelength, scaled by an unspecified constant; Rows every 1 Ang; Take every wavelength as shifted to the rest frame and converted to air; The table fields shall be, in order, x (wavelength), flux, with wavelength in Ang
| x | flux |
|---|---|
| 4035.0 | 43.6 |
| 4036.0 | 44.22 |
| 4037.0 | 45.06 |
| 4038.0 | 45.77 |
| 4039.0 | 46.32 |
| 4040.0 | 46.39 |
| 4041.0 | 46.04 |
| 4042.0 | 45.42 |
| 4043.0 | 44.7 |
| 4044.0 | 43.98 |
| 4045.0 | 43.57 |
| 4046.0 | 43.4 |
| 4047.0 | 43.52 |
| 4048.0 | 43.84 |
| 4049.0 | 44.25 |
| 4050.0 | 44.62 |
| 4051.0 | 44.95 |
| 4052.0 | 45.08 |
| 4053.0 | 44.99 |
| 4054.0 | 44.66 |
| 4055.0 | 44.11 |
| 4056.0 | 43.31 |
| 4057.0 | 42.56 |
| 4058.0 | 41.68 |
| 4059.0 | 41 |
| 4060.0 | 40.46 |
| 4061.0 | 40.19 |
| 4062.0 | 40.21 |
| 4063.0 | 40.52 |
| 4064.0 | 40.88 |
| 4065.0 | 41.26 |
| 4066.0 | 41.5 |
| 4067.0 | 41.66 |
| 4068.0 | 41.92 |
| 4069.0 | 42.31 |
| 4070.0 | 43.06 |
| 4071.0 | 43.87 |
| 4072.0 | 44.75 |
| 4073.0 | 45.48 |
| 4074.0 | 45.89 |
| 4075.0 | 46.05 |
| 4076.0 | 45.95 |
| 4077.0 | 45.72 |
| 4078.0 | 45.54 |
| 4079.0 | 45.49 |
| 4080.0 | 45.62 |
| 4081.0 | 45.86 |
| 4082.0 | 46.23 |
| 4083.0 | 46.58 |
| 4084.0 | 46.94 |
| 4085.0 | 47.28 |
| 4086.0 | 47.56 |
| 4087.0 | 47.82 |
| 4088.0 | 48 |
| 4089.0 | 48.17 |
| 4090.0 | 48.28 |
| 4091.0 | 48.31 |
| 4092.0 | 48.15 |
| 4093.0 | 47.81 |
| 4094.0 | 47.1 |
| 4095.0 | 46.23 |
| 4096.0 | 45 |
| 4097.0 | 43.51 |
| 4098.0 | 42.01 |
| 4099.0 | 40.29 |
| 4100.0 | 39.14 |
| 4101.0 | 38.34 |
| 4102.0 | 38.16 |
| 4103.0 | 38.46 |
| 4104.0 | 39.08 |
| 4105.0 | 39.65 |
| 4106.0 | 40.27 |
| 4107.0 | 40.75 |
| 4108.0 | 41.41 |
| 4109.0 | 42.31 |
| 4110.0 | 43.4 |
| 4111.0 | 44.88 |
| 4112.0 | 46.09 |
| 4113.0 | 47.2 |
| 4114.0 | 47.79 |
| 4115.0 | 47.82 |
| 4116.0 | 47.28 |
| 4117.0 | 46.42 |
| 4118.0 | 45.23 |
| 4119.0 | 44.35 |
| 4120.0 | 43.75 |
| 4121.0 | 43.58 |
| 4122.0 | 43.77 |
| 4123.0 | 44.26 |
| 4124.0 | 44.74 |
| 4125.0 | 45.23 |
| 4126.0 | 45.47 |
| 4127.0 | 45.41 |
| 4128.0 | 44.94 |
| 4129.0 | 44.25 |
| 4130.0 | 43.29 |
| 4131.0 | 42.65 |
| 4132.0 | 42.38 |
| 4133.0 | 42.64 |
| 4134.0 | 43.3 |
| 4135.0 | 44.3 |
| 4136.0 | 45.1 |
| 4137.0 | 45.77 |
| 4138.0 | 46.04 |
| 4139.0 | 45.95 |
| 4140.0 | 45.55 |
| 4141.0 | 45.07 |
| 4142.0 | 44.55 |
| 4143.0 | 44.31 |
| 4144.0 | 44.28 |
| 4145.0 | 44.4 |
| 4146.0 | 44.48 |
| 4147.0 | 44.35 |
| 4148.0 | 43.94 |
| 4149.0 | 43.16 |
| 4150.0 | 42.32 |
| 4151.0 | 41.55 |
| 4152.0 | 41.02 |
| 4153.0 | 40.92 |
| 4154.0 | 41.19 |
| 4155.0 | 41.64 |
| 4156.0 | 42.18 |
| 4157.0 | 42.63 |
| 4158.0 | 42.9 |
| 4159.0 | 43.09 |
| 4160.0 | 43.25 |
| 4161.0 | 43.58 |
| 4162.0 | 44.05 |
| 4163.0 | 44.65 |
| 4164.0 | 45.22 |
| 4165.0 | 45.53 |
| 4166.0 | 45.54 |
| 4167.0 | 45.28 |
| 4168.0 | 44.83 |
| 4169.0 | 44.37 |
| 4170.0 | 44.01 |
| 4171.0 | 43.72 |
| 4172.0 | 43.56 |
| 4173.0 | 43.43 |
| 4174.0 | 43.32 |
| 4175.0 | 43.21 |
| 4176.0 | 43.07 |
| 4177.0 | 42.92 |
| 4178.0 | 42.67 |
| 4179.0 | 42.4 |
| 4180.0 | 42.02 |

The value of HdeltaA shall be -0.8 Ang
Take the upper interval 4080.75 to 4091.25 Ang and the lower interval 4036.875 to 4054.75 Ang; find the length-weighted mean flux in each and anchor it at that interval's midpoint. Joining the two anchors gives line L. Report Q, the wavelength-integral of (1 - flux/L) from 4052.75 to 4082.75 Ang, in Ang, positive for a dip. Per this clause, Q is 1.8 Ang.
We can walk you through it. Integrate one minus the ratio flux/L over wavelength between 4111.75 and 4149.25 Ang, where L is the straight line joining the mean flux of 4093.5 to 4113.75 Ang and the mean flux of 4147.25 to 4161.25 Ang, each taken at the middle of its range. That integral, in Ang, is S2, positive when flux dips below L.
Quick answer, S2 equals -2.22 Ang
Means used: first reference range 42.2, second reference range 42.4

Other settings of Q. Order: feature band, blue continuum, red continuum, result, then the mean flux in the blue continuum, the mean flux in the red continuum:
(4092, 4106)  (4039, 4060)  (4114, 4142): 0.77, 44.1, 44.8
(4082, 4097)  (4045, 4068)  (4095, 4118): -1.56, 42.7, 42.8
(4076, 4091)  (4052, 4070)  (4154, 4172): -1.54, 42.1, 43.8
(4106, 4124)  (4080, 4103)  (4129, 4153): -0.02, 45.2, 43.9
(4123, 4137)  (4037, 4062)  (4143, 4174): -0.19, 43.9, 43.5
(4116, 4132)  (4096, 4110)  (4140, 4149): -0.76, 40.5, 44.4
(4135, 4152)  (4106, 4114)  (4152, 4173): -0.27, 43.8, 43.5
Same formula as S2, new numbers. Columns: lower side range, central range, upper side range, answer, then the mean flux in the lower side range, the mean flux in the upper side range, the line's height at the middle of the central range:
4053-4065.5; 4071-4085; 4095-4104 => -1.5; 41.9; 40.8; 41.4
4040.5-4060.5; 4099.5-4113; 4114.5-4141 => 1.0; 43.8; 44.8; 44.5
